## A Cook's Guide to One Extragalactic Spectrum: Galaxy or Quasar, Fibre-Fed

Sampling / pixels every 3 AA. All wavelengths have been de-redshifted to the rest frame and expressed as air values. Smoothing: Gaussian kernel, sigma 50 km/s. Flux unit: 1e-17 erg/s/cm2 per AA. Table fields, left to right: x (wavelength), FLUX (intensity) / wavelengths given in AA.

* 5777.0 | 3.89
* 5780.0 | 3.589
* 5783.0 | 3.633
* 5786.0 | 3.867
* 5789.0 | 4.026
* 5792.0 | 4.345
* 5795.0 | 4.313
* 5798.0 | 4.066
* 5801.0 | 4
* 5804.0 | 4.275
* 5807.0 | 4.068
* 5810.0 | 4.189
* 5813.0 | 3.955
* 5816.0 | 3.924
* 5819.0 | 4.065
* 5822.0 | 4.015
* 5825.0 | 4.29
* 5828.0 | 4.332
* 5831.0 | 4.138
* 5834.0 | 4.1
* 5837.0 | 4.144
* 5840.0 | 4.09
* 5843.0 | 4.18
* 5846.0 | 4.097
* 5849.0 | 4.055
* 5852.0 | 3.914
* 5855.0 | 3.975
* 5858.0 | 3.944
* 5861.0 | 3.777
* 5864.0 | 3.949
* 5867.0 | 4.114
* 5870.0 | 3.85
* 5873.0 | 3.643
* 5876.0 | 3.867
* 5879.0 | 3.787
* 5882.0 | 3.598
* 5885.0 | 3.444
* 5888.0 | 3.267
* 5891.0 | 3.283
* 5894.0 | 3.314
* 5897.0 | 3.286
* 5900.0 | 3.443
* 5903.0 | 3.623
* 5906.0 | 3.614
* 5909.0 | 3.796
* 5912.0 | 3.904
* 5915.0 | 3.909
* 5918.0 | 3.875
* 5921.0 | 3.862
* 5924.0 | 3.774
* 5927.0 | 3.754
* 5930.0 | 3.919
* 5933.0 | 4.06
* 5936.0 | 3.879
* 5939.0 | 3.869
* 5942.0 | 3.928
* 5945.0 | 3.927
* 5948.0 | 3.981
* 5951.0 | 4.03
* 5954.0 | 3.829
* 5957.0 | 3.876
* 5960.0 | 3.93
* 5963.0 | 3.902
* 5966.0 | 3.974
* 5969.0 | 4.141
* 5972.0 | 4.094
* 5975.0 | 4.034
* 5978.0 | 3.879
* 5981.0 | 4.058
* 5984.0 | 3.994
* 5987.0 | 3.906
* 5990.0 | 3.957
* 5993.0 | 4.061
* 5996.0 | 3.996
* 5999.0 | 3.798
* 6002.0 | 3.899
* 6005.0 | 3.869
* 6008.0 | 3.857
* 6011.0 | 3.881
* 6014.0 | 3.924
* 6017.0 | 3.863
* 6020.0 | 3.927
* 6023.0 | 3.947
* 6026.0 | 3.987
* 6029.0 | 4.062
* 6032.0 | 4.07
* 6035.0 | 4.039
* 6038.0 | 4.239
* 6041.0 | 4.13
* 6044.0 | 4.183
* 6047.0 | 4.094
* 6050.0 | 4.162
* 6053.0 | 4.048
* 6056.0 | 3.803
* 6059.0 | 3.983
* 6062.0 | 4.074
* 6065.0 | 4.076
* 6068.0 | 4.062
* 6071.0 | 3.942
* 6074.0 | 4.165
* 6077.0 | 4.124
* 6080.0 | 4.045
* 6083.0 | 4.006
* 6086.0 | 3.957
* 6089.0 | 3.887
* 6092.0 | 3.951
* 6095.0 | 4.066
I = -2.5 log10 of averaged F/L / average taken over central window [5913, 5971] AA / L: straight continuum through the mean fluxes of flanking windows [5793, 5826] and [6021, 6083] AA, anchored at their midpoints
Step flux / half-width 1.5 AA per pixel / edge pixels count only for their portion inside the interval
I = 0.04 mag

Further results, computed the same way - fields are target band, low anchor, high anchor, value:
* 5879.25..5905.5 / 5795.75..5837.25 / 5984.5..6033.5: 0.178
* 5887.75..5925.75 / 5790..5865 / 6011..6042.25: 0.123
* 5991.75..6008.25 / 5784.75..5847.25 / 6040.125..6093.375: 0.039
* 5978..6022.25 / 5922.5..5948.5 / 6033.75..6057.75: 0.022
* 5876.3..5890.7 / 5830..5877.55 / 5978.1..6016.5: 0.128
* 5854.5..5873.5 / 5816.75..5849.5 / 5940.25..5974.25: 0.052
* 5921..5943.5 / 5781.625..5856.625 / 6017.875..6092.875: 0.049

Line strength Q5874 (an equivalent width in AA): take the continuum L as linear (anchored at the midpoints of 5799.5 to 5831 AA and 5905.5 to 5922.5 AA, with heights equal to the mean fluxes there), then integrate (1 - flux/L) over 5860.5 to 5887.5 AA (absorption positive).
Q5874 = 1.3 AA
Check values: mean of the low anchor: 4.11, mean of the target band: 3.76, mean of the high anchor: 3.84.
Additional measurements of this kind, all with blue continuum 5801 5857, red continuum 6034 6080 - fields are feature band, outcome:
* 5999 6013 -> 0.7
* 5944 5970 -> 0.8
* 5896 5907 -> 1.6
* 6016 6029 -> 0.4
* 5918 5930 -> 0.8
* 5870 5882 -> 1.0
